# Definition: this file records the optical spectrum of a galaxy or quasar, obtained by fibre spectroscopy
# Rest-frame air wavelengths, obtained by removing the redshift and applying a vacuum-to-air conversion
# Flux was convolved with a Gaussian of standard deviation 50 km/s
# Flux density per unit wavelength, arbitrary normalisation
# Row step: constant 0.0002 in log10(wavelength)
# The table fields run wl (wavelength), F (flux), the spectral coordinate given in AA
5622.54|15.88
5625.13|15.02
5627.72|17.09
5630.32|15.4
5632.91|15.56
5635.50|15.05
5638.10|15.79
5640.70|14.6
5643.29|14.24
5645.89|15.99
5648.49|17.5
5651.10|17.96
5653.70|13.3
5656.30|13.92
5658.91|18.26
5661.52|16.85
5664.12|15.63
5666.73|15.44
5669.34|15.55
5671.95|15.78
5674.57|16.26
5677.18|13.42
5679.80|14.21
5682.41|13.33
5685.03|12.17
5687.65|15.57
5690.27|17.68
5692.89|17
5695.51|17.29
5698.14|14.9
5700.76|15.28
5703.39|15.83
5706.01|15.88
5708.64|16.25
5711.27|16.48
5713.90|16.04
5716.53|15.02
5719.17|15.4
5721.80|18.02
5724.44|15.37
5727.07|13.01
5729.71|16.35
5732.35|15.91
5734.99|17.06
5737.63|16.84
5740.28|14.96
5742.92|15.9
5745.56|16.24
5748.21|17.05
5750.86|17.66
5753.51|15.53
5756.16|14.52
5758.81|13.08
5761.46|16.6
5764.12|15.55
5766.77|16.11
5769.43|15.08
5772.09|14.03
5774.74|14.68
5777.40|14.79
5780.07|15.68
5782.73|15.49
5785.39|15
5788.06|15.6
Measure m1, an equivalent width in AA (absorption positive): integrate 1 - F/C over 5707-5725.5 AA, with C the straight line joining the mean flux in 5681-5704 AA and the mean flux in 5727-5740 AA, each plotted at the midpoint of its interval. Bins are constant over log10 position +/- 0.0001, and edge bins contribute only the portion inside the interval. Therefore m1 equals -0.4 AA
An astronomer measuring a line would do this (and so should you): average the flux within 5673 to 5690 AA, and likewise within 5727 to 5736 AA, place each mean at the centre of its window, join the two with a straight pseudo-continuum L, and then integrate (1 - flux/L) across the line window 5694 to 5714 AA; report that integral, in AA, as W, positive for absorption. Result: -1.2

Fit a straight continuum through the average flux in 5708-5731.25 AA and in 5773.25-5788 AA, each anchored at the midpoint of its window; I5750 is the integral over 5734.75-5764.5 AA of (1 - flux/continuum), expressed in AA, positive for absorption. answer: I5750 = -0.8 AA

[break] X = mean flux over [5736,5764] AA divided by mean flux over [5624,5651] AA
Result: 1.0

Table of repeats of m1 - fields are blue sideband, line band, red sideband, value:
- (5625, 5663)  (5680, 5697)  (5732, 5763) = 0.5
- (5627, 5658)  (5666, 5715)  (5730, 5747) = 1.1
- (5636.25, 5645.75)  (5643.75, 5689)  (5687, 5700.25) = 1.0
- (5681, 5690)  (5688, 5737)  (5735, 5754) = -2.9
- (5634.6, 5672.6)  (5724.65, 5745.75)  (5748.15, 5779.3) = -0.4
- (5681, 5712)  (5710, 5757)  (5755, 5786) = -2.0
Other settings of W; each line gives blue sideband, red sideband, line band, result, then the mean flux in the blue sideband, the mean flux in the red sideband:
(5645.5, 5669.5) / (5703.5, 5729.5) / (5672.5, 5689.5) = 1.7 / 16.1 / 15.8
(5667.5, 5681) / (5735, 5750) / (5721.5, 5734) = 0.4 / 15.1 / 16.3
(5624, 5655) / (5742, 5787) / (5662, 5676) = -0.2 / 15.6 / 15.5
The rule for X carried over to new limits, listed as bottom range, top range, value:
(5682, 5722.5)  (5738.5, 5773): 0.99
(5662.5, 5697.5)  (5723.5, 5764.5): 1.03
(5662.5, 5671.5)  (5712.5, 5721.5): 1.01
